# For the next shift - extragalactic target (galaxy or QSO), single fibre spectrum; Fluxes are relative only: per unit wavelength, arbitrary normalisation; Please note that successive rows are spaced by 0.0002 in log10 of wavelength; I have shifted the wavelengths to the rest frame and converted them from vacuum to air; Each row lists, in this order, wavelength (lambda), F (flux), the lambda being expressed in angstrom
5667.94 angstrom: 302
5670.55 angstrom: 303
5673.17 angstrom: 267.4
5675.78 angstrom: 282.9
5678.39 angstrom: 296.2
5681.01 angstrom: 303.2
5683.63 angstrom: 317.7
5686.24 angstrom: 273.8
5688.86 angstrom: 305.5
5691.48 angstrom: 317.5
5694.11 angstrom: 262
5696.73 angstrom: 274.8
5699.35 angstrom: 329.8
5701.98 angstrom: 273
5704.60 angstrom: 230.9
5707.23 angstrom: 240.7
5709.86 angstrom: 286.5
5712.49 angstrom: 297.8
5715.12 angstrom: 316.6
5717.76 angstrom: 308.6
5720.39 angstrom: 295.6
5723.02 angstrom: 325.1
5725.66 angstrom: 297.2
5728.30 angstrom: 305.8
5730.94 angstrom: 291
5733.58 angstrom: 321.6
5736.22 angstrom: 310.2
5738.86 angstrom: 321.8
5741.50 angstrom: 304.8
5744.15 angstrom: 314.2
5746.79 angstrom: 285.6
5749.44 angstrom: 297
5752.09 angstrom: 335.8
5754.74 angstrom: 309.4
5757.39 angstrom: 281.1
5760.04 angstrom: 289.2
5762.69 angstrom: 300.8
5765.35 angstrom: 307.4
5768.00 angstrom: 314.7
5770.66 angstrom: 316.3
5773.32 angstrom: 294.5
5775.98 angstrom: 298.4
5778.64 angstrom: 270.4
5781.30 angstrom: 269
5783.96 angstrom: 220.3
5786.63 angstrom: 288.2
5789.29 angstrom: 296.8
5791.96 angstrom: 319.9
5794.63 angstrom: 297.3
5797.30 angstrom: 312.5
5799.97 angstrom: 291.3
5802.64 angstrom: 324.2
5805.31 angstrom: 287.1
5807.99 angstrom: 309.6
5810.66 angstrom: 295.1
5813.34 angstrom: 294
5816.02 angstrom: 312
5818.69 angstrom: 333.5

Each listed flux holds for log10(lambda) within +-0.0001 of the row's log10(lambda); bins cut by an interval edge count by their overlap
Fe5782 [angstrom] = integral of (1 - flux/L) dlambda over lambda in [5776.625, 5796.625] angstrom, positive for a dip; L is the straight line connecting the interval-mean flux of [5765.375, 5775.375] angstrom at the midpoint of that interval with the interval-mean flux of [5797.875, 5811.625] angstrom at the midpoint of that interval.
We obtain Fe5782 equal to 1.5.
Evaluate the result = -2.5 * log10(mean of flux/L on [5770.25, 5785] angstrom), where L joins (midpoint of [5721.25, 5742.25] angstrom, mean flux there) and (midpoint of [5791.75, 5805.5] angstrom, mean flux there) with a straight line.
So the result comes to 0.11 mag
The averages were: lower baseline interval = 310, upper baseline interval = 306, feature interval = 277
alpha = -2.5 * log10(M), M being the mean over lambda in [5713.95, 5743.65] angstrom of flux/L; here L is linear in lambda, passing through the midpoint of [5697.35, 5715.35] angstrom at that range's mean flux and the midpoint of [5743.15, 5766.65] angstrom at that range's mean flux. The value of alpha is -0.07 mag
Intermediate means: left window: 280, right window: 302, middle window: 309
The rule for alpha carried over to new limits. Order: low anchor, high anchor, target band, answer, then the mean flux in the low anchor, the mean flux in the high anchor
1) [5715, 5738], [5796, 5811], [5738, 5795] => 0.03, 308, 304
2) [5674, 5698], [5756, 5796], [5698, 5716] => 0.04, 292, 291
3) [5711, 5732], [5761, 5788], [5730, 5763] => -0.03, 305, 288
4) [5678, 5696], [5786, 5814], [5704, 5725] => 0.03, 296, 302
